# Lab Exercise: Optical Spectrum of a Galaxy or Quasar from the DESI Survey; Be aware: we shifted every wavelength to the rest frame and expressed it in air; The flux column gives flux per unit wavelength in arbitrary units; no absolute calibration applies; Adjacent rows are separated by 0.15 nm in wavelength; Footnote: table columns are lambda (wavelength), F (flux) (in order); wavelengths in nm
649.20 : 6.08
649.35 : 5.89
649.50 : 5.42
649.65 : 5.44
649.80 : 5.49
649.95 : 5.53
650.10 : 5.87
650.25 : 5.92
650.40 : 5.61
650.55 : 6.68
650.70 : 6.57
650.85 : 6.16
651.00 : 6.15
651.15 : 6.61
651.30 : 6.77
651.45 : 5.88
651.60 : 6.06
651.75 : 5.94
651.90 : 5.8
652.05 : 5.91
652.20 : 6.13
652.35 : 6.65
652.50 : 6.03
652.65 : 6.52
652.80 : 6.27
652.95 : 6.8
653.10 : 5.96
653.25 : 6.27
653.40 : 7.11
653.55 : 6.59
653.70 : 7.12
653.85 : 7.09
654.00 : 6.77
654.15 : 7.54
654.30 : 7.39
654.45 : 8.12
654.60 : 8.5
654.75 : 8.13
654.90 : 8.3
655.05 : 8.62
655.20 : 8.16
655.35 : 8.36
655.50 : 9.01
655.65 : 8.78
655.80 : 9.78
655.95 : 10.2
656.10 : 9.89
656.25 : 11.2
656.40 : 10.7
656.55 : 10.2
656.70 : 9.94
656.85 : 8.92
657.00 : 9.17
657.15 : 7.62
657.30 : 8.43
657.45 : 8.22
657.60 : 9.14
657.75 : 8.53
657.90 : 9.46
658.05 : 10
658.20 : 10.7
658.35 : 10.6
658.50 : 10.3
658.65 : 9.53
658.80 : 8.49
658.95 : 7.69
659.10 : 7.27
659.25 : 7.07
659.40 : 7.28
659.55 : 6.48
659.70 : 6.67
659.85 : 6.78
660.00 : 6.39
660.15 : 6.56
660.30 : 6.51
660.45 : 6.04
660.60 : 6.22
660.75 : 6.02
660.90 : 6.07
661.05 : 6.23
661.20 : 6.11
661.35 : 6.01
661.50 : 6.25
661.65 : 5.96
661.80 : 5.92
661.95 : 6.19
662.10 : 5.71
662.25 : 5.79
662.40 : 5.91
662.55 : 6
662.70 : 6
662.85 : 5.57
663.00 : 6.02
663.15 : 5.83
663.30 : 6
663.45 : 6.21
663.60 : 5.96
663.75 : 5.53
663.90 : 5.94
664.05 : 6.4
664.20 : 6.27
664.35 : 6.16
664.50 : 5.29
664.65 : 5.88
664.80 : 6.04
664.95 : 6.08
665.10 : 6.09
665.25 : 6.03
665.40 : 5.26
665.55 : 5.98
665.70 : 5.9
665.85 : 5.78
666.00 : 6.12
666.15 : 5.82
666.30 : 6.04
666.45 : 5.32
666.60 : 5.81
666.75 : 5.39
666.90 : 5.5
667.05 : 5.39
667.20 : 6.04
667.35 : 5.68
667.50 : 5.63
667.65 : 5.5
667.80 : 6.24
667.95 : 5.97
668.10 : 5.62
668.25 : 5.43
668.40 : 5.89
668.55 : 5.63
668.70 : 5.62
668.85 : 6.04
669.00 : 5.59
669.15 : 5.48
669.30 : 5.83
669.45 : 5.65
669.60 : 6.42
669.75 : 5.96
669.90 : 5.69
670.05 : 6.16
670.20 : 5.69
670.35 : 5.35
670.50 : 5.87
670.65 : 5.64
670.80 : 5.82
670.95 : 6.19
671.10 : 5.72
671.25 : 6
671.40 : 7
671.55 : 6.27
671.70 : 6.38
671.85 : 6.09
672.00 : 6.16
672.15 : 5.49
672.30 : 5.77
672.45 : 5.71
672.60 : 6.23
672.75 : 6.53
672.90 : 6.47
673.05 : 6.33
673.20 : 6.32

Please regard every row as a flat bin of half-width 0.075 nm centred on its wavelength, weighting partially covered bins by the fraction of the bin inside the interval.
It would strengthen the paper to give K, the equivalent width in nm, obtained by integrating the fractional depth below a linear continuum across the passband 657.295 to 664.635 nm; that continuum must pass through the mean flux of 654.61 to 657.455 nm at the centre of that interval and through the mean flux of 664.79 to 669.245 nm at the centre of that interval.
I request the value 0.73 nm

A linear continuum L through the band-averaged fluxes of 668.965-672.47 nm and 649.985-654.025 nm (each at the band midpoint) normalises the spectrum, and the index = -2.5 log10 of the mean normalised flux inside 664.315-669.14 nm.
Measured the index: 0.045 mag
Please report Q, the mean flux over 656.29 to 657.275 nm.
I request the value 9.44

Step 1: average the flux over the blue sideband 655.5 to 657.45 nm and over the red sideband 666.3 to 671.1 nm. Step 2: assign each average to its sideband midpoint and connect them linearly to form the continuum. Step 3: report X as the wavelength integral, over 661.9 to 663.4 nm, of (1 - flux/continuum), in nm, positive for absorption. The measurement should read 0.34 nm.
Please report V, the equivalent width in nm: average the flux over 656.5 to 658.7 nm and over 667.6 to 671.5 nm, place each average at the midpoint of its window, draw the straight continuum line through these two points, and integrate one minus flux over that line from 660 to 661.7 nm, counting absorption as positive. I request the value 0.45 nm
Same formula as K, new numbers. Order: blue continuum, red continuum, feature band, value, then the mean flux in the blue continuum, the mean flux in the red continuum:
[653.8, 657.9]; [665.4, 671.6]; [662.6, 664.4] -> 0.26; 8.79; 5.81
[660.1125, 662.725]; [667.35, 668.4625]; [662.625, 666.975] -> 0.03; 6.08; 5.75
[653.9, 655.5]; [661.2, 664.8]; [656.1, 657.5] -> -0.36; 8.02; 5.95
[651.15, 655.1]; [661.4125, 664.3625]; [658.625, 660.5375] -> -0.24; 6.84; 5.98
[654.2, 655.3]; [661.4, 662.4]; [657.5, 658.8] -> -0.47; 8.16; 5.97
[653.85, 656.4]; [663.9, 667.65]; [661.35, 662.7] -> 0.17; 8.69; 5.82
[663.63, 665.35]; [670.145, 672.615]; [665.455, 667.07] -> 0.06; 5.96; 5.96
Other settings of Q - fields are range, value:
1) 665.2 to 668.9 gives 5.74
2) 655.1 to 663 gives 7.79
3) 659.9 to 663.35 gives 6.06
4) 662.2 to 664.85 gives 5.93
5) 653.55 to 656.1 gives 8.24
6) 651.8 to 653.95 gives 6.44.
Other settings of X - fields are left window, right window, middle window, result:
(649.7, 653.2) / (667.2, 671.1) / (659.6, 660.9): -0.09 nm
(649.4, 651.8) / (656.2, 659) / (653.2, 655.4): 0.06 nm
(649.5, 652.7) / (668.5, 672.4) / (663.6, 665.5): 0.01 nm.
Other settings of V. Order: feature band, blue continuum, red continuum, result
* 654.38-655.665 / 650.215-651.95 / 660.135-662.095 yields -0.471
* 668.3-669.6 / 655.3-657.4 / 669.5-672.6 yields 0.144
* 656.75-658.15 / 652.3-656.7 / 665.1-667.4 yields -0.267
